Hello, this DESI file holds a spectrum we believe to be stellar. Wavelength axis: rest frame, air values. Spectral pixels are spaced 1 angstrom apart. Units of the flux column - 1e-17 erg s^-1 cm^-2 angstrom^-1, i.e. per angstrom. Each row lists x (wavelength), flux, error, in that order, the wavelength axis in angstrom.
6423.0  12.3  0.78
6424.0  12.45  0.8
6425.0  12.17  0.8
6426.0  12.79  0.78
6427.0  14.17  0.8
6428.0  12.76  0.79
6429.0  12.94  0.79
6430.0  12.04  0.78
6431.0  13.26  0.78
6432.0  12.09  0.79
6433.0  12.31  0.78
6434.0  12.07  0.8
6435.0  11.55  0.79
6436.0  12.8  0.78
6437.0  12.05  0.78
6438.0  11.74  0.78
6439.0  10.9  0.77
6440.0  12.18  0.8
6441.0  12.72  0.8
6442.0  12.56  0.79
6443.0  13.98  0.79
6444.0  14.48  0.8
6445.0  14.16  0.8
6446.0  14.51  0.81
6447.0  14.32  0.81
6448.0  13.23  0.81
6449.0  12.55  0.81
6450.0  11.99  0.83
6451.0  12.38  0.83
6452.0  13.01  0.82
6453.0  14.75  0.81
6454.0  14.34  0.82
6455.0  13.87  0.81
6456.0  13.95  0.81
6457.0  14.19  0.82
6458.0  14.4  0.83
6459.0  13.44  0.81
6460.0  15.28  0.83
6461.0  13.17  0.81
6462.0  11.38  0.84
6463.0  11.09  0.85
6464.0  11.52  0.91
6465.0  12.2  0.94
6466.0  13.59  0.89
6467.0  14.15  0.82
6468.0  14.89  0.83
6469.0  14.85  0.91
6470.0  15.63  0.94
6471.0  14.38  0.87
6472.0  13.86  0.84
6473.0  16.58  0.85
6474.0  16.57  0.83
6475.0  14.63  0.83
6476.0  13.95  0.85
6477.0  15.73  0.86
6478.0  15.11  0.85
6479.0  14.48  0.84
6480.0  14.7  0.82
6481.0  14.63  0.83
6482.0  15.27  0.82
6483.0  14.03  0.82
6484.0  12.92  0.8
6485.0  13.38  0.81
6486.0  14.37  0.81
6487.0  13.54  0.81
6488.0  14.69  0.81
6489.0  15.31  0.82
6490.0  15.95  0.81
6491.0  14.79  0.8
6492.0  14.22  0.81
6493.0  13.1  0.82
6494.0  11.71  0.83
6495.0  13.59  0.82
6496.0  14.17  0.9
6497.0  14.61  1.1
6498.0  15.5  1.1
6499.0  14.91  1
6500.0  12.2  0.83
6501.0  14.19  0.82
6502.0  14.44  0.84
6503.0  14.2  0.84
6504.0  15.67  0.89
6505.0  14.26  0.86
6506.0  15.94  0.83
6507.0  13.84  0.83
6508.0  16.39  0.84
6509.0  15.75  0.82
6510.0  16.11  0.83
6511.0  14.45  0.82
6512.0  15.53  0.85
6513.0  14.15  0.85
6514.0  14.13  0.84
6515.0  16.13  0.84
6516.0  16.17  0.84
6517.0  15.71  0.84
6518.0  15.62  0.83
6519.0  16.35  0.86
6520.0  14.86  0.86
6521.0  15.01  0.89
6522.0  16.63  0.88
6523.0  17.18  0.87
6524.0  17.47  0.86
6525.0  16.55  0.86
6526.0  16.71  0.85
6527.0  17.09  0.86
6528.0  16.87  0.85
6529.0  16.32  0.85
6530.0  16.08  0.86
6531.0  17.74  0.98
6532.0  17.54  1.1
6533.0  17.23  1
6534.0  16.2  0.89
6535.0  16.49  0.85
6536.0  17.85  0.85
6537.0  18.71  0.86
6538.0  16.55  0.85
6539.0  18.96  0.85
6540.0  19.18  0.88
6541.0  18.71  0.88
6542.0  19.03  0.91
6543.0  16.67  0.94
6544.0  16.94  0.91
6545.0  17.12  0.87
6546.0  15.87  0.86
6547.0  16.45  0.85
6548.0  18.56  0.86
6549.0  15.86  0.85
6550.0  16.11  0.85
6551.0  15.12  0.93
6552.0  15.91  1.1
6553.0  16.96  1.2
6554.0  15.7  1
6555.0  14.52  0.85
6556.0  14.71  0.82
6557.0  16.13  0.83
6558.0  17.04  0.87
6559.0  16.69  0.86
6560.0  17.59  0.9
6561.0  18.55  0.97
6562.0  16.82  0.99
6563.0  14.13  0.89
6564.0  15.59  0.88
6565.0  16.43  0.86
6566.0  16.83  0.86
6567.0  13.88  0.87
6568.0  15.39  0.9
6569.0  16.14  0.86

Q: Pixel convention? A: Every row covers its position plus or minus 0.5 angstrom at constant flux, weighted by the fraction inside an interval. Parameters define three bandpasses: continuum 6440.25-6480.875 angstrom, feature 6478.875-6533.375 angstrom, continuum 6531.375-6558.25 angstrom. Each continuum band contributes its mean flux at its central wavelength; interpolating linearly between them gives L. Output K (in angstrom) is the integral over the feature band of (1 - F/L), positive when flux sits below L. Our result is 1.29 angstrom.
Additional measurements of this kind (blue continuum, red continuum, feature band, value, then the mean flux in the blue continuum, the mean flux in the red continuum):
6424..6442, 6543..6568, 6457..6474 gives -0.6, 12.4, 16.2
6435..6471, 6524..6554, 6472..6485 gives -0.3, 13.3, 17.1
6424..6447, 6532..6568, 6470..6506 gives 0.2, 12.8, 16.7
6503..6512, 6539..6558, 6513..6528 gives -0.3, 15.3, 16.7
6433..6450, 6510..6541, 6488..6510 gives 1.2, 12.8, 16.5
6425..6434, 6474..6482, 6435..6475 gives 1.0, 12.7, 14.9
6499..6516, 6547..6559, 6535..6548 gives -1.5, 14.9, 16.1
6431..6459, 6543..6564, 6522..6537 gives -1.3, 13.1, 16.3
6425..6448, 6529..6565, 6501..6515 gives 0.4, 12.8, 16.8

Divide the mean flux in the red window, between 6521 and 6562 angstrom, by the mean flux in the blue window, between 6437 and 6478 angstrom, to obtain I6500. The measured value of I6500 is 1.2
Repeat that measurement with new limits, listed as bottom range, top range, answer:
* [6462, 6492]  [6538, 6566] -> 1.17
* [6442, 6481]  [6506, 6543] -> 1.18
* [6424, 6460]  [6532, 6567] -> 1.28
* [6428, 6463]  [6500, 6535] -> 1.21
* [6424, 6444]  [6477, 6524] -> 1.18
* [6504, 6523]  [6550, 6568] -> 1.04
